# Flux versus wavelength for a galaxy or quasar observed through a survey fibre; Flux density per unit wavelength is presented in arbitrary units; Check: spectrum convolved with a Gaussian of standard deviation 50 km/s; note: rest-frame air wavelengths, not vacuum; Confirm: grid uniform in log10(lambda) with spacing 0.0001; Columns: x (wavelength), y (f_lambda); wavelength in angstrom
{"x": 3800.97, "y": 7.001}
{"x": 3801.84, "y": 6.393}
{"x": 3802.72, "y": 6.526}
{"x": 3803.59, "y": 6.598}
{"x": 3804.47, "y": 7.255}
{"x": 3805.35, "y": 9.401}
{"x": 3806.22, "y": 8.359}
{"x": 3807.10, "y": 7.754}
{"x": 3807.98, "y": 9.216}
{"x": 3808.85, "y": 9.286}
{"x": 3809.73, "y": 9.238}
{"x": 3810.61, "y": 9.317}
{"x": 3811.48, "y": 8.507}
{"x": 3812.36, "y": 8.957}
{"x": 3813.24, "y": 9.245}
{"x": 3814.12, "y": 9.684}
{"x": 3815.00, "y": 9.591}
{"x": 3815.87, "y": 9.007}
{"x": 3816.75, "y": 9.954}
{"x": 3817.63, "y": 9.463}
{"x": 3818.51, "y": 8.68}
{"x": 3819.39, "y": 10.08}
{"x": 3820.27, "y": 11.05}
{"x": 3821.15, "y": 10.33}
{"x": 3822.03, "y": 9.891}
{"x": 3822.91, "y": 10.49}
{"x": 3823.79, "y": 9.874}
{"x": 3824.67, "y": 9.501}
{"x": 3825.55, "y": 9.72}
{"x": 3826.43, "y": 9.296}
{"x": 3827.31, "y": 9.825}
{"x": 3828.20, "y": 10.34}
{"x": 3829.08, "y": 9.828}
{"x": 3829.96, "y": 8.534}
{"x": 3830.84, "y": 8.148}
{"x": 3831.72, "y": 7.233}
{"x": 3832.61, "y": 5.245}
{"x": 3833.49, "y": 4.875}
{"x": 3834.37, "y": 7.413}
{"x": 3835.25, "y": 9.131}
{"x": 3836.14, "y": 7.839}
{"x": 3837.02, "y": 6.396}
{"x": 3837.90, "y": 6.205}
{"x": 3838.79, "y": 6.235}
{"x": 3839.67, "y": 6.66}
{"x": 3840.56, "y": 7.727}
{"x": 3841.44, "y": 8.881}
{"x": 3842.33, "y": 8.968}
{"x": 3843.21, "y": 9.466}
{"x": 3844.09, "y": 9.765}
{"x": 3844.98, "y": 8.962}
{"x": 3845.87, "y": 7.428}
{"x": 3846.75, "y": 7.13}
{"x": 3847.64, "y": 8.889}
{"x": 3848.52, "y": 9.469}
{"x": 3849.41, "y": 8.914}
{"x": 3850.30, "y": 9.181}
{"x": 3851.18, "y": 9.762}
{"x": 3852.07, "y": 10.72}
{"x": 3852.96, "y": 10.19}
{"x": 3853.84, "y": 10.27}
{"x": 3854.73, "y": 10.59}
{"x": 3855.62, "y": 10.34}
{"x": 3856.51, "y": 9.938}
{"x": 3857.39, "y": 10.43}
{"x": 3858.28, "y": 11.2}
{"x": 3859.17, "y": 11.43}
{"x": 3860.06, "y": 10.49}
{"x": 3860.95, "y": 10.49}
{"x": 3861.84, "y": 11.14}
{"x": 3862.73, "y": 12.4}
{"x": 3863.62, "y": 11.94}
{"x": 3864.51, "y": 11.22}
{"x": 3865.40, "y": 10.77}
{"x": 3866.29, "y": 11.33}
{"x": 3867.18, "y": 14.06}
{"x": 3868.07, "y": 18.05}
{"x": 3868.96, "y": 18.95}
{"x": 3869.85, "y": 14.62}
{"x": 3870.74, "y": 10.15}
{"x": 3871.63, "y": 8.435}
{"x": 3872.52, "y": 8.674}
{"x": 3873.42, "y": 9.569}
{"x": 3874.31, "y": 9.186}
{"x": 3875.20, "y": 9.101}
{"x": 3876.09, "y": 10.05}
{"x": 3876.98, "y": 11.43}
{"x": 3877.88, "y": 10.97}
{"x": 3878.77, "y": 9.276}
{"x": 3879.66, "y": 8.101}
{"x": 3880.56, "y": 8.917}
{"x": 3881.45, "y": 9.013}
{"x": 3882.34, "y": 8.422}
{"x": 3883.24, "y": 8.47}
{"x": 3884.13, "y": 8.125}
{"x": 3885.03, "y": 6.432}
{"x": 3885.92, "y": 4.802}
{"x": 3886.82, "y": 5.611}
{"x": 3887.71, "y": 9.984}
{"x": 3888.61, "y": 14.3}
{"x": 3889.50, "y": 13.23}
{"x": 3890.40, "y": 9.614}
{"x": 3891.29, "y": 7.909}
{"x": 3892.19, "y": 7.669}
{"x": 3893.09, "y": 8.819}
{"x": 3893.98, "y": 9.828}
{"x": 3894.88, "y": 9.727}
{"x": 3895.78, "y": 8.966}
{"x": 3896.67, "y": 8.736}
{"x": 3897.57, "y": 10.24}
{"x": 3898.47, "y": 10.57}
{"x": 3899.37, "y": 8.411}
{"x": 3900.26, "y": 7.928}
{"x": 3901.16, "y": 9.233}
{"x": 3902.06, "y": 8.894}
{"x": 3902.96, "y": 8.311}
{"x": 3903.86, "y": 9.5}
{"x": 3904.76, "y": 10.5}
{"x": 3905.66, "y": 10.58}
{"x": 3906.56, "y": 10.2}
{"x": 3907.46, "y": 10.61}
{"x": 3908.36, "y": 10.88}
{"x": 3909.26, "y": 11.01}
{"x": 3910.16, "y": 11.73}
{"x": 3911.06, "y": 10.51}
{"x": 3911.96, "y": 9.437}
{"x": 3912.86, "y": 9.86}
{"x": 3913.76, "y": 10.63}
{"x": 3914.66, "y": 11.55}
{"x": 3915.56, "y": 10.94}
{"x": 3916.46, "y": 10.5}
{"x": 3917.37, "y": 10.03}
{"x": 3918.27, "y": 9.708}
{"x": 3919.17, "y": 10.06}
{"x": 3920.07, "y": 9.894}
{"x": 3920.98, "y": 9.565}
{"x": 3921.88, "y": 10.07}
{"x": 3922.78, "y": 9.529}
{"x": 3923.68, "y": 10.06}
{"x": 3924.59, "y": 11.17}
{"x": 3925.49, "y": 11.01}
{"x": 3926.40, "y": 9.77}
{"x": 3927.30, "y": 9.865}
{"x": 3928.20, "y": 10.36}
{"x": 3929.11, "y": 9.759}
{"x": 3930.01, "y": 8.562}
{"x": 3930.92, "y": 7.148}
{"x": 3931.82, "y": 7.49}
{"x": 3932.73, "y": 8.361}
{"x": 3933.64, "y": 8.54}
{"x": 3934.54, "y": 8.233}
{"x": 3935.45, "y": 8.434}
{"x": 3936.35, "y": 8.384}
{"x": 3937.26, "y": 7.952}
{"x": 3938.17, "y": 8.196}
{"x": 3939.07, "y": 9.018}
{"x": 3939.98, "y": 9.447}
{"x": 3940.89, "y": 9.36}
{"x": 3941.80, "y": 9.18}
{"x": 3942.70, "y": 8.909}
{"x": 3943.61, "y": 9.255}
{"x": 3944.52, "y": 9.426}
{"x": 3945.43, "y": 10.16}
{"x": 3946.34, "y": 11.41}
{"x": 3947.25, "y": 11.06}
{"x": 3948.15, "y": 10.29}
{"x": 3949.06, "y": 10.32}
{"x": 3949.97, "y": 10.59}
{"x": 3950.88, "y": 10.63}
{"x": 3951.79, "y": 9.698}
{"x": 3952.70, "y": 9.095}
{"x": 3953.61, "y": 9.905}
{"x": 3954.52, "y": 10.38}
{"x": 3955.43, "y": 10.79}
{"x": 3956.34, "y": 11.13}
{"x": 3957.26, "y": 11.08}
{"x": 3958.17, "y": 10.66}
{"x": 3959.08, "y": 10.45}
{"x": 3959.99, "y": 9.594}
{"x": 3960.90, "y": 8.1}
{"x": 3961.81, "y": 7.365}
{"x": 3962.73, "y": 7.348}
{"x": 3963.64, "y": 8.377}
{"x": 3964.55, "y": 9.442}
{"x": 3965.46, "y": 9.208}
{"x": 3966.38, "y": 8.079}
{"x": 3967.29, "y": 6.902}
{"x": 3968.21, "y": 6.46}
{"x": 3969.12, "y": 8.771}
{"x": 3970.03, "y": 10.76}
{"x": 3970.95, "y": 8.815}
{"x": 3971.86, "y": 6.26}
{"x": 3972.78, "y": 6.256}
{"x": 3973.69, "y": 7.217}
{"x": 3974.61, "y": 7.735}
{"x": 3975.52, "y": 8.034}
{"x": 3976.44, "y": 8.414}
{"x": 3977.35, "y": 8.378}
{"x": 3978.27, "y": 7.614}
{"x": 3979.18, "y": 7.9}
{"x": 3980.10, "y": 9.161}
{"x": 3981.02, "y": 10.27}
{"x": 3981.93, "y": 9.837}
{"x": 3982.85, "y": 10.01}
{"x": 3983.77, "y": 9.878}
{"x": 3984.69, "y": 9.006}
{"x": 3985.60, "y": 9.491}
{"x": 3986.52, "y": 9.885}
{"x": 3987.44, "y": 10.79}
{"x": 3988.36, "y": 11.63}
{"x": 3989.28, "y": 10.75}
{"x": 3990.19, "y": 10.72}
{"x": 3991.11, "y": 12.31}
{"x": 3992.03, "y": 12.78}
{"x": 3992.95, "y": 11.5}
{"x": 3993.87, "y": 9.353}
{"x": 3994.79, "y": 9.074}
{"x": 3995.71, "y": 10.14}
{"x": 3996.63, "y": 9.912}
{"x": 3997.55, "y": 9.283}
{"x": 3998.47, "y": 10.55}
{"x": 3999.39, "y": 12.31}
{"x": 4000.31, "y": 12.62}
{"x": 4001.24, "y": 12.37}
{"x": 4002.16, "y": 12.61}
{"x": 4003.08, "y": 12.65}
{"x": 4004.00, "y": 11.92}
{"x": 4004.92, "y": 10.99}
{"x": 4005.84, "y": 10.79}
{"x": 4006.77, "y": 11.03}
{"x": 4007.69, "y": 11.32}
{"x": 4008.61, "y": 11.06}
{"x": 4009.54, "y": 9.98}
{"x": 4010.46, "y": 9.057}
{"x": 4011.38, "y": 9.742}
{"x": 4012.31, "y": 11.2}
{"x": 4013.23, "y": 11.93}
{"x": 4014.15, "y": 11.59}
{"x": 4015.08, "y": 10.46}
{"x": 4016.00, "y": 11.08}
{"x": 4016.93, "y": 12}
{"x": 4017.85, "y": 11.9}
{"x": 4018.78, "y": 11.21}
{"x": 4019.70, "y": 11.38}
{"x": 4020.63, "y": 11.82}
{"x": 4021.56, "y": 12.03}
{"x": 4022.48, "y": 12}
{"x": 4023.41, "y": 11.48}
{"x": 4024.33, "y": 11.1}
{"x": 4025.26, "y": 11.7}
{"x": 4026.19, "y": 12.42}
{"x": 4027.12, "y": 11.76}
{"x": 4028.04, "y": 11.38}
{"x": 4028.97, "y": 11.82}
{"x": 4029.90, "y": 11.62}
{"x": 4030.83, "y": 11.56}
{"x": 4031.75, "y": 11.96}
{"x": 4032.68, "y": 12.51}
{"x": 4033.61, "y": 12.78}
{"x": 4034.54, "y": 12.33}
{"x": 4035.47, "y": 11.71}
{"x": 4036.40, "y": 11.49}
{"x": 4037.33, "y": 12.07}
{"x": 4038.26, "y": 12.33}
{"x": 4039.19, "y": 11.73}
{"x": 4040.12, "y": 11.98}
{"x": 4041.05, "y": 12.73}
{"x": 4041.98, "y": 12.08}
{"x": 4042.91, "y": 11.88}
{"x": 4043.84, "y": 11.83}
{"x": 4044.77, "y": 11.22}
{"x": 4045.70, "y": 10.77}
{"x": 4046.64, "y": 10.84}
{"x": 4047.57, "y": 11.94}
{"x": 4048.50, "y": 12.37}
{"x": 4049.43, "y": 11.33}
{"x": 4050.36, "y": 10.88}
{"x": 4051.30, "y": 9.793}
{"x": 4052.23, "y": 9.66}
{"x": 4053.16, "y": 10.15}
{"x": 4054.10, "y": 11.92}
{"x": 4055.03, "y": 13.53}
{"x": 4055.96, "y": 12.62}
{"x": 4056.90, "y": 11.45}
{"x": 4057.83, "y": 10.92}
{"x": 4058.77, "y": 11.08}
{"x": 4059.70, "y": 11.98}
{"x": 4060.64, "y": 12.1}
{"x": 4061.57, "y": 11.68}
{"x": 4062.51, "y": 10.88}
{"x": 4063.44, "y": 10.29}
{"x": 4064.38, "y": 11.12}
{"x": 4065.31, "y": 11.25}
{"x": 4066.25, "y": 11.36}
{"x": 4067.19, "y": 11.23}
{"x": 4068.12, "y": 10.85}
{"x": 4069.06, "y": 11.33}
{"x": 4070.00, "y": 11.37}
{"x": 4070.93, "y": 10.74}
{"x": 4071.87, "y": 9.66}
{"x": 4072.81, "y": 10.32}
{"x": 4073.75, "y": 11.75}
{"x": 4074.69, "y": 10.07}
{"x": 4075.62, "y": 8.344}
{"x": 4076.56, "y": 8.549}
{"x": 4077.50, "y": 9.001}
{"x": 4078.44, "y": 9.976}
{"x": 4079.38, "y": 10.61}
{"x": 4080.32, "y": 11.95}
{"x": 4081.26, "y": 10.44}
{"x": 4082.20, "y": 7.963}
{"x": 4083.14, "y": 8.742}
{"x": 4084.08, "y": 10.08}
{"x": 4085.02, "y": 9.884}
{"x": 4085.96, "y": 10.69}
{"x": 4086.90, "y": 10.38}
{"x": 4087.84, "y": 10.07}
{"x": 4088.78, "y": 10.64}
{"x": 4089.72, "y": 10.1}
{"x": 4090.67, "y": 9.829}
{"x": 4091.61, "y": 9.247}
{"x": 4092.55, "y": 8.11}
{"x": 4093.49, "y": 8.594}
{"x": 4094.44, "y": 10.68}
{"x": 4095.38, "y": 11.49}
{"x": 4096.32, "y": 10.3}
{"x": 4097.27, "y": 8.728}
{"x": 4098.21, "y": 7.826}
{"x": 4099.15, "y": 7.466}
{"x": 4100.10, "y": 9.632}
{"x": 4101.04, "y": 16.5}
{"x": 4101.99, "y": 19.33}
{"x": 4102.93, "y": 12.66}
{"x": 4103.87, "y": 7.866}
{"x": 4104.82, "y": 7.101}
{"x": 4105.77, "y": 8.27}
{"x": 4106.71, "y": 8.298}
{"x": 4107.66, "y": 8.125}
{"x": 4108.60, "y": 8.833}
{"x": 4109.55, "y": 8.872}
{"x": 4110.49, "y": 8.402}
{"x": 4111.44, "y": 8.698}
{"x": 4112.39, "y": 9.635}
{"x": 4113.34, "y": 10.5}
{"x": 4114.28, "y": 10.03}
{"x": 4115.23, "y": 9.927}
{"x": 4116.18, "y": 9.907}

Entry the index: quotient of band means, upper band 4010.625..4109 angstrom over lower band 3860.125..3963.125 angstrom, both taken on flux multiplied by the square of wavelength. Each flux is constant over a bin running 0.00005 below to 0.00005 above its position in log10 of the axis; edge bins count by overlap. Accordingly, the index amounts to 1.2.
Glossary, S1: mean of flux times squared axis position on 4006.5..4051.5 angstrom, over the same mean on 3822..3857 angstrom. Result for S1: 1.5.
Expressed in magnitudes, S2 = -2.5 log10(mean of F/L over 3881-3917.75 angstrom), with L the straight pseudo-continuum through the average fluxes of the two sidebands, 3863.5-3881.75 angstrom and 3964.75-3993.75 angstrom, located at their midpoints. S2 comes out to 0.12 mag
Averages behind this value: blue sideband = 11.1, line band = 9.55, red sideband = 9.19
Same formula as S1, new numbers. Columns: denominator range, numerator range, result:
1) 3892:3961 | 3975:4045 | 1.18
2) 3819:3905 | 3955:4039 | 1.17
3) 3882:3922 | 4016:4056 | 1.30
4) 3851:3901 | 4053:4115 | 1.13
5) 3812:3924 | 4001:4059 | 1.29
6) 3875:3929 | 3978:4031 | 1.19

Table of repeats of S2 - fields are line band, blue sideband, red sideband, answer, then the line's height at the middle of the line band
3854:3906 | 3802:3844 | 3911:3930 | -0.069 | 9.52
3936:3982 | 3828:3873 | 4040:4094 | 0.130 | 10.2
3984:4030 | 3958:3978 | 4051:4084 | -0.206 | 9.22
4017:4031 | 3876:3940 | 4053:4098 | -0.151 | 10.2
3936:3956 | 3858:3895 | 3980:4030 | 0.106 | 10.7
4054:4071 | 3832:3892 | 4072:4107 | -0.150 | 9.99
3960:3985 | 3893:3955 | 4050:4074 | 0.215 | 10.2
